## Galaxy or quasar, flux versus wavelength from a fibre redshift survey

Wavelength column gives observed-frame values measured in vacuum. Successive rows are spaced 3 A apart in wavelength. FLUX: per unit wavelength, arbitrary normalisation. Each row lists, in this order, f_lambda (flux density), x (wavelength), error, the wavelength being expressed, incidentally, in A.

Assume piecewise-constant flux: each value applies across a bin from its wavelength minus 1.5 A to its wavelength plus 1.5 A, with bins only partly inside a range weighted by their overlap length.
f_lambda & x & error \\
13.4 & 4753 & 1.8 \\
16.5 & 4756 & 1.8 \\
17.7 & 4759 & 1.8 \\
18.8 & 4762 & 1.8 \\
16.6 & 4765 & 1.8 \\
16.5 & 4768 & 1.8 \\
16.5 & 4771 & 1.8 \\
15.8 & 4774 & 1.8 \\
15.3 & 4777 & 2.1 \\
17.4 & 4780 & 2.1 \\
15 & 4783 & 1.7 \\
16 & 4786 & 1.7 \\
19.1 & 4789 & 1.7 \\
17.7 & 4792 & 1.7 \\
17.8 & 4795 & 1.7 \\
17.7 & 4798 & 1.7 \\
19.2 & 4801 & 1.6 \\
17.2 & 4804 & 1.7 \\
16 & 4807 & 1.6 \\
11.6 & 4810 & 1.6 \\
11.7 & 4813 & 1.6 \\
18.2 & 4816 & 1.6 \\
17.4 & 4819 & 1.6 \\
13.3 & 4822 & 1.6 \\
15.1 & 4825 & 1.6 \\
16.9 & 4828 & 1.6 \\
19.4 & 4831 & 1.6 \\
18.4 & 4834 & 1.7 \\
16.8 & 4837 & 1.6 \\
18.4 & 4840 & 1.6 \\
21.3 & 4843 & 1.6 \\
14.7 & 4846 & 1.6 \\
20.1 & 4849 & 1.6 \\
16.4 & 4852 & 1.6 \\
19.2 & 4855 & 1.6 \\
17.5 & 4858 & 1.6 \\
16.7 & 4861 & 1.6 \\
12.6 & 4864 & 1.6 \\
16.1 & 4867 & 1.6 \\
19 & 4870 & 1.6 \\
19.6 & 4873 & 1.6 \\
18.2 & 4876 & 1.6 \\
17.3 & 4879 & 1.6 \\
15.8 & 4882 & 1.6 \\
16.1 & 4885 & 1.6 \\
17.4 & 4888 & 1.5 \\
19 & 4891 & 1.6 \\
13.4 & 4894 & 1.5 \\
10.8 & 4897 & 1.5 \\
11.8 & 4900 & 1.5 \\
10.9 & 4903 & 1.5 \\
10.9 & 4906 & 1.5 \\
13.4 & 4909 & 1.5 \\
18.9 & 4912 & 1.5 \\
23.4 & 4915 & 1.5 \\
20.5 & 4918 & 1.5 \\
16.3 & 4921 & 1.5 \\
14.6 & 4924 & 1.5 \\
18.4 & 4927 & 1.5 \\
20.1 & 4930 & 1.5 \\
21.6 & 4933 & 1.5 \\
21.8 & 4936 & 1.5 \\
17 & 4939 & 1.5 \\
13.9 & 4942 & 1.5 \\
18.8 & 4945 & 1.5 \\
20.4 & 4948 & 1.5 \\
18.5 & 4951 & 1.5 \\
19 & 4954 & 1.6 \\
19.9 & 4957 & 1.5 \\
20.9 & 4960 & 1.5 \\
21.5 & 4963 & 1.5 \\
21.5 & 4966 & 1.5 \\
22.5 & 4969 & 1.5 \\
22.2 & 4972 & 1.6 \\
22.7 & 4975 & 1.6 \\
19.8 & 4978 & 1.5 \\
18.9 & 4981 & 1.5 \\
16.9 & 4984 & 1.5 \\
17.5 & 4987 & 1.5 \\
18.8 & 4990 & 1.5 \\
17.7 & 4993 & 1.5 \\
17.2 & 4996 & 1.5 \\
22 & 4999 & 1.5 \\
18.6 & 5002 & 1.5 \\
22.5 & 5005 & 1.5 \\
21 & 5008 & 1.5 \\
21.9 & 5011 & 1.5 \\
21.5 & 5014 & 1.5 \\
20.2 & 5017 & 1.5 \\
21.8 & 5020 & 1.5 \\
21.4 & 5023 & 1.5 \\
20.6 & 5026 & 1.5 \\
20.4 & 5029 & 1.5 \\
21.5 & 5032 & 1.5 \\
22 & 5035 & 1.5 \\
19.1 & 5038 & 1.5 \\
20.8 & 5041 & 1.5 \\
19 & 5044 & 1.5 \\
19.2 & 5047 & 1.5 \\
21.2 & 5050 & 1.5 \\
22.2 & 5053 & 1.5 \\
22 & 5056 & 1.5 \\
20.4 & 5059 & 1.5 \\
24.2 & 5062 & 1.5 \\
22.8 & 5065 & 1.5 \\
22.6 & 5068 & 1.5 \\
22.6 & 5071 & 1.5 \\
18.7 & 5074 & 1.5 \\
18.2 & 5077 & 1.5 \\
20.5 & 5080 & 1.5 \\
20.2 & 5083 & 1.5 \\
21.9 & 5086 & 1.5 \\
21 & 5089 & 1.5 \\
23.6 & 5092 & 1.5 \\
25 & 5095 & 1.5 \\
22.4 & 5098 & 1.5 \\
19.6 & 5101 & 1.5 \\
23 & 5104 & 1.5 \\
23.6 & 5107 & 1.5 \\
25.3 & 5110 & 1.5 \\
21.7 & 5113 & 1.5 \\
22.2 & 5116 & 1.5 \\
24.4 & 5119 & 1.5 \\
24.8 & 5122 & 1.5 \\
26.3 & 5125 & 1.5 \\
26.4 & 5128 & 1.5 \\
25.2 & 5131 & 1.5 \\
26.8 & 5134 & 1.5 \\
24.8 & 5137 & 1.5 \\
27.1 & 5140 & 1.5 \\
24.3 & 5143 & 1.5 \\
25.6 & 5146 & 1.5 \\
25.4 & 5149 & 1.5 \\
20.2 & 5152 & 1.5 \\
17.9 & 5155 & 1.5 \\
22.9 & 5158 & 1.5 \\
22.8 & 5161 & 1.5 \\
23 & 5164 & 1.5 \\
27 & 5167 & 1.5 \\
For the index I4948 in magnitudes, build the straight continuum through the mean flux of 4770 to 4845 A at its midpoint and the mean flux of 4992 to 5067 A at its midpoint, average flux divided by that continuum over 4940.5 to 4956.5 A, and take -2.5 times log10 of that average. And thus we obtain 0.07 mag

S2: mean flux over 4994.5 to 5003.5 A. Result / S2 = 19.3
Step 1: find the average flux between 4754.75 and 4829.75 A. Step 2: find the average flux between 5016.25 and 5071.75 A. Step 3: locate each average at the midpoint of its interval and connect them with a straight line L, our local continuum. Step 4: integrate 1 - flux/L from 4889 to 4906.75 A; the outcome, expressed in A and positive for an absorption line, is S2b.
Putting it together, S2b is 5.2 A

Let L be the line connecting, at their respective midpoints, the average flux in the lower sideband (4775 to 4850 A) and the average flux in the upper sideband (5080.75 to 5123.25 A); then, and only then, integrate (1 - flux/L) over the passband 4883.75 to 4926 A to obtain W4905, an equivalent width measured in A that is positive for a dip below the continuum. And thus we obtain 7.1 A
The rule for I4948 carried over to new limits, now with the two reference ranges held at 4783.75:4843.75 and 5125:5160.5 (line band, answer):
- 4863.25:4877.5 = 0.05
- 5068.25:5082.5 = 0.13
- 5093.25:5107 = 0.03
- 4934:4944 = 0.11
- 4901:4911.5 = 0.46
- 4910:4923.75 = 0.01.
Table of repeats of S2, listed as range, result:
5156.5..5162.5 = 22.8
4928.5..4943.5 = 18.9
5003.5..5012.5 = 21.8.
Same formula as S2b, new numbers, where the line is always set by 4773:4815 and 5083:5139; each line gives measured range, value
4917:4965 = 1.9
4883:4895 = 1.3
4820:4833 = 0.6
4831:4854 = -0.9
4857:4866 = 1.2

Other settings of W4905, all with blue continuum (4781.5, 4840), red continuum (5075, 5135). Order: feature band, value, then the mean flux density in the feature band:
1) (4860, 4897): 3.2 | 16.5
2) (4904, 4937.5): 1.7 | 18.1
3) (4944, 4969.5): -0.6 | 20.3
